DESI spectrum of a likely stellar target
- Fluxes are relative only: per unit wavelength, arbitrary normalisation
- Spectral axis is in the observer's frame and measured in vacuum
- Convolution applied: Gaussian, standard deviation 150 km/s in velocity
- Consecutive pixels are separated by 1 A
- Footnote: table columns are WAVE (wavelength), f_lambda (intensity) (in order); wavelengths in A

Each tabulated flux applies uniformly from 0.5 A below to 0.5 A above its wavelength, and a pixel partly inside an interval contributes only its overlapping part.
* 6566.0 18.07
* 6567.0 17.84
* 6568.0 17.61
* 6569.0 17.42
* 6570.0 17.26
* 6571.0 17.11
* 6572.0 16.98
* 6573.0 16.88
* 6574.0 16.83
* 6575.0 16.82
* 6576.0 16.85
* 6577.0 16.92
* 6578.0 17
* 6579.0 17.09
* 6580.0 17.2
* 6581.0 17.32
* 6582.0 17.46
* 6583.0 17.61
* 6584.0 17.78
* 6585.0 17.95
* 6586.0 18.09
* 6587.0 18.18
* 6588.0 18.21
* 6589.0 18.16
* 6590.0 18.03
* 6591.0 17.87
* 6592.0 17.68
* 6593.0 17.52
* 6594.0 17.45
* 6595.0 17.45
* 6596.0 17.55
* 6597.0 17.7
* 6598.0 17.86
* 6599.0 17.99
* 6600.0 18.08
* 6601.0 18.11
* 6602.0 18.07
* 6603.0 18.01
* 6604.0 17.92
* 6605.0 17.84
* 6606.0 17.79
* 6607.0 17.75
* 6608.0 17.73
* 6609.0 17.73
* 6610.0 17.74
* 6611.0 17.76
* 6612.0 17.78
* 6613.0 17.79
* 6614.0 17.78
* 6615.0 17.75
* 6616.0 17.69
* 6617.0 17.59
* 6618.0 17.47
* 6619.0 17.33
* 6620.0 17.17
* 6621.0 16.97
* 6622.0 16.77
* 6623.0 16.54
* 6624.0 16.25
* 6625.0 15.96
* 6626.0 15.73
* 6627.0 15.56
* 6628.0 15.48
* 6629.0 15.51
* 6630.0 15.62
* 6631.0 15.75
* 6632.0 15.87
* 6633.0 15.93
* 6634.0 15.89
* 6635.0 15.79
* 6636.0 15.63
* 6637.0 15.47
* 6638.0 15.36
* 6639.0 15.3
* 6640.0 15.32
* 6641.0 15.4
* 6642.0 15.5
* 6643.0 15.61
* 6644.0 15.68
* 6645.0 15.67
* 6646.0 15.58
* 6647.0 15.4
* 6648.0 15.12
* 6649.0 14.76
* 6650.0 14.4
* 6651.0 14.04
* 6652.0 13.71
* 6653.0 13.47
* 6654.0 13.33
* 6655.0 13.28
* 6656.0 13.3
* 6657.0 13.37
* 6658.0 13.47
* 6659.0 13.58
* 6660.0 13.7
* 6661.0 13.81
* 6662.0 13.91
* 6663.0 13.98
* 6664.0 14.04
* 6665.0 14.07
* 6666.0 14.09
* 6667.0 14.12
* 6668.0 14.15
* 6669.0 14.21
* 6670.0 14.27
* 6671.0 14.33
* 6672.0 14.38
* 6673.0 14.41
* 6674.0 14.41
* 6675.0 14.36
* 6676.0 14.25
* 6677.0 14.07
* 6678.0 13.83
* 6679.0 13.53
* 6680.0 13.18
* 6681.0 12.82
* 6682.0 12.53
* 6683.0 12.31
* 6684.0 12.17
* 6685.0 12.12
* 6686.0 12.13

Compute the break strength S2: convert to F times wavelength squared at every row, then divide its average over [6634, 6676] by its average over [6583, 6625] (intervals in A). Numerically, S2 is 0.8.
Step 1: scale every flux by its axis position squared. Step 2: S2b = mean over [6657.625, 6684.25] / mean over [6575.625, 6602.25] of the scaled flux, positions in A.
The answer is 0.8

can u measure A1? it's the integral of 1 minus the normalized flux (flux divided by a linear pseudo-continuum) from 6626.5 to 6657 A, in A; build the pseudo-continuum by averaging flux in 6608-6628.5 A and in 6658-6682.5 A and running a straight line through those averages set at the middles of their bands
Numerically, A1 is 1.1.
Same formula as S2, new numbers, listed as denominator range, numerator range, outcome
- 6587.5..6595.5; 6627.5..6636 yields 0.89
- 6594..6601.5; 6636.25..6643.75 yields 0.88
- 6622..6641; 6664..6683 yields 0.89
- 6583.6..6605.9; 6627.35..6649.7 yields 0.88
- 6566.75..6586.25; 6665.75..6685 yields 0.82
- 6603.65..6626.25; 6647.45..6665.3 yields 0.81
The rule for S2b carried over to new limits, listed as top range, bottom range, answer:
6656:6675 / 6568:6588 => 0.83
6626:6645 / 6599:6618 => 0.88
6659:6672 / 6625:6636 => 0.90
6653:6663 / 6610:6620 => 0.78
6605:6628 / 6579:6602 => 0.97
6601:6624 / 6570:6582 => 1.04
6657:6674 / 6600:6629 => 0.82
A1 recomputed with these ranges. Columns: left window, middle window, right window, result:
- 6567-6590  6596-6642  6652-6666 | -3.88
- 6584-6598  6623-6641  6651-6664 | -0.55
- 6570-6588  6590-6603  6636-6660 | -0.91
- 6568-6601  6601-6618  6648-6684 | -1.47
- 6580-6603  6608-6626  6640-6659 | -0.99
